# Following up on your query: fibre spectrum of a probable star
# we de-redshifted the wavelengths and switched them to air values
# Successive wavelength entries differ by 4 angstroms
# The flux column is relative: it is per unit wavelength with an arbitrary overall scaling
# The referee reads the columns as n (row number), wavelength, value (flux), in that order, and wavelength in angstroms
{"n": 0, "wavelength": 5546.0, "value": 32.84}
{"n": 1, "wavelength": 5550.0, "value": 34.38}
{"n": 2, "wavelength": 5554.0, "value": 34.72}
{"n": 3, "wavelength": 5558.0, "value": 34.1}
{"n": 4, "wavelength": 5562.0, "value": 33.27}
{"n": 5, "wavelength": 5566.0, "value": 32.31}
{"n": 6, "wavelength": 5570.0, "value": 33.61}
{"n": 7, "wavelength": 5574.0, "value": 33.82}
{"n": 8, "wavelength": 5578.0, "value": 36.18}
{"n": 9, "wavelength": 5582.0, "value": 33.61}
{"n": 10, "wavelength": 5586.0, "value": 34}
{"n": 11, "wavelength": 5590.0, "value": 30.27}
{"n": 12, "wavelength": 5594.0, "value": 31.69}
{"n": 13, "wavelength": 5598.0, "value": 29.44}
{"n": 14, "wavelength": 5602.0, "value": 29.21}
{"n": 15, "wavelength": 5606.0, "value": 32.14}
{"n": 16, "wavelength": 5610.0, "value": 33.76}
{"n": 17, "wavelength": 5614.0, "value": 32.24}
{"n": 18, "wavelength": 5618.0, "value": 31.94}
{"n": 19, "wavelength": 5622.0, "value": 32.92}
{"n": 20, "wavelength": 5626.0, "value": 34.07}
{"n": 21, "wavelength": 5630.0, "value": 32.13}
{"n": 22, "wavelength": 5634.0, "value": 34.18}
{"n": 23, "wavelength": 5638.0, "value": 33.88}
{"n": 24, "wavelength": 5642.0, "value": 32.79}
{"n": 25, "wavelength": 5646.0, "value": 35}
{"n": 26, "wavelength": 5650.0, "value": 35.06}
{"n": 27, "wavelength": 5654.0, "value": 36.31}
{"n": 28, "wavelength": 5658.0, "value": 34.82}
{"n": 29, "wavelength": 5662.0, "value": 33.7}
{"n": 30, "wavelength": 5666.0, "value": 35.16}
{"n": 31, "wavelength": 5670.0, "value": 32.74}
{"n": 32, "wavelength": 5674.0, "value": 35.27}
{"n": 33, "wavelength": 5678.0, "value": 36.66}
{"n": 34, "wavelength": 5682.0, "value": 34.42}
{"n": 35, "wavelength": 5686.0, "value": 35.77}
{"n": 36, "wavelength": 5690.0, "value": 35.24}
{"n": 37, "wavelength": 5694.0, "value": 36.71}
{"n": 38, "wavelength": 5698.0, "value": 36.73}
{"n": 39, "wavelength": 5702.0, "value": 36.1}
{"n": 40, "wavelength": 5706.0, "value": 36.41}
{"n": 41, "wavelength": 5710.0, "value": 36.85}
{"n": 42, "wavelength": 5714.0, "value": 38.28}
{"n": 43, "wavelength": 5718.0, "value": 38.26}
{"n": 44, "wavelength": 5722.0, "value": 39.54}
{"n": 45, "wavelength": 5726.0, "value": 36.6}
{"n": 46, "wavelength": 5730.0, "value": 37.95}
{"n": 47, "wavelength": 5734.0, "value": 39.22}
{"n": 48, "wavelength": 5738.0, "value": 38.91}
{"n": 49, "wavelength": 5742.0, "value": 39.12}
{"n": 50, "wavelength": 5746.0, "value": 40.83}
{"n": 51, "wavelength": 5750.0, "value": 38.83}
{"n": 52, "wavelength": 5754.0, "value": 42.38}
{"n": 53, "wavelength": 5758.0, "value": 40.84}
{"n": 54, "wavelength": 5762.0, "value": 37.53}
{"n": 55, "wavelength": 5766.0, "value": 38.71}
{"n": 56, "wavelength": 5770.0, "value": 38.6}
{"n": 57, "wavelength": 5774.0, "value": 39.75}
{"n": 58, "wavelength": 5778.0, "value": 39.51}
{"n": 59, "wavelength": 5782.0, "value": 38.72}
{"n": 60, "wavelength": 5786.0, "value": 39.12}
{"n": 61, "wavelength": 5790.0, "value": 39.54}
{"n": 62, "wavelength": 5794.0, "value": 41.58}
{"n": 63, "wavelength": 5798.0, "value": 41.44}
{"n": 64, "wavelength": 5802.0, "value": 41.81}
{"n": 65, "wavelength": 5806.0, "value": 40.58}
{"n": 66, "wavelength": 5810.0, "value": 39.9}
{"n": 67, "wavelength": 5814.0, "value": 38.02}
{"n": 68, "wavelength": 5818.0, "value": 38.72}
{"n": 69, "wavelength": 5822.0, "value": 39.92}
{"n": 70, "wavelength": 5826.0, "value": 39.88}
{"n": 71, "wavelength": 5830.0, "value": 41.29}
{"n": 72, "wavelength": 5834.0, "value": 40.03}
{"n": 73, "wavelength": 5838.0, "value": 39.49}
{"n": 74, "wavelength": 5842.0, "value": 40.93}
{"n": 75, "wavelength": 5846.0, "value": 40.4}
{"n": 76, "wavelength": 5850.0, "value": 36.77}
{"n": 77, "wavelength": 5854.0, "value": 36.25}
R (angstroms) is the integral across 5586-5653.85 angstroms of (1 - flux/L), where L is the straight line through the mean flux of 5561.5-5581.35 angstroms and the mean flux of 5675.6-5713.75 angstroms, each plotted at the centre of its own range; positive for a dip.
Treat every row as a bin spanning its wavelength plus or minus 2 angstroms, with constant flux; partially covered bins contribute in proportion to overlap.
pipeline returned 4.1 angstroms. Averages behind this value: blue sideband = 33.9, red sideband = 36.2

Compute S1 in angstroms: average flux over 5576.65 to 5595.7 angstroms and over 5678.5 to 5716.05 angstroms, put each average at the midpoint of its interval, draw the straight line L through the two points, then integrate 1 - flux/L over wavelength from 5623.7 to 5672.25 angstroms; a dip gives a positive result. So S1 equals 0.99 angstroms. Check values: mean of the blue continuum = 33.1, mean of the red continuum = 36.3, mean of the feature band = 34.2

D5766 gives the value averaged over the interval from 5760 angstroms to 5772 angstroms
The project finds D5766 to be 38.3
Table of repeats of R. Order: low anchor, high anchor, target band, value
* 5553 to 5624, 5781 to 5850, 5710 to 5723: -0.54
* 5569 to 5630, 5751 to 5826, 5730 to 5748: -0.68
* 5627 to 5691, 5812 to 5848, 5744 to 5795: -2.26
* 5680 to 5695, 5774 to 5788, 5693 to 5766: -2.51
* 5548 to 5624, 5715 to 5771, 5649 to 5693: 1.41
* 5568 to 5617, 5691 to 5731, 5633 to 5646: 0.23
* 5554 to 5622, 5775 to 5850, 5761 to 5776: -0.08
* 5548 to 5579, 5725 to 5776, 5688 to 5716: 0.92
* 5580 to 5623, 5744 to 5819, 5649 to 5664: -0.28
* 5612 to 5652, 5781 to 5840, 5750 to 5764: -0.74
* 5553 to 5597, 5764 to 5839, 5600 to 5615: 1.06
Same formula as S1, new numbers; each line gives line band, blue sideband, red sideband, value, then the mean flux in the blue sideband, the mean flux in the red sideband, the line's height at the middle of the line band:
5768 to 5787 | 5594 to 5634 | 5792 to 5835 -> -0.2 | 32.1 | 40.3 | 38.8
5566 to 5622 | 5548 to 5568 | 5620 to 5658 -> 2.4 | 33.8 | 34.1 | 33.9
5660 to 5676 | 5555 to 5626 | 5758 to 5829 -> 0.5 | 32.7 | 39.7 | 35.4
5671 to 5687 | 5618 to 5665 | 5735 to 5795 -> 0.2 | 34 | 39.6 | 35.7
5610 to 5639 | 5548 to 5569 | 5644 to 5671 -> 1.1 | 33.7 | 34.8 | 34.4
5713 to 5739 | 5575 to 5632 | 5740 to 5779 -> -0.2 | 32.4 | 39.6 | 38.1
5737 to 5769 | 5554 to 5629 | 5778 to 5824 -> -1.1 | 32.7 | 39.9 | 38.3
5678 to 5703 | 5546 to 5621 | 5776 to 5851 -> 0.2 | 32.8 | 39.9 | 36.1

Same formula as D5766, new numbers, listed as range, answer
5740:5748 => 40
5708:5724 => 38.2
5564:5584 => 33.9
